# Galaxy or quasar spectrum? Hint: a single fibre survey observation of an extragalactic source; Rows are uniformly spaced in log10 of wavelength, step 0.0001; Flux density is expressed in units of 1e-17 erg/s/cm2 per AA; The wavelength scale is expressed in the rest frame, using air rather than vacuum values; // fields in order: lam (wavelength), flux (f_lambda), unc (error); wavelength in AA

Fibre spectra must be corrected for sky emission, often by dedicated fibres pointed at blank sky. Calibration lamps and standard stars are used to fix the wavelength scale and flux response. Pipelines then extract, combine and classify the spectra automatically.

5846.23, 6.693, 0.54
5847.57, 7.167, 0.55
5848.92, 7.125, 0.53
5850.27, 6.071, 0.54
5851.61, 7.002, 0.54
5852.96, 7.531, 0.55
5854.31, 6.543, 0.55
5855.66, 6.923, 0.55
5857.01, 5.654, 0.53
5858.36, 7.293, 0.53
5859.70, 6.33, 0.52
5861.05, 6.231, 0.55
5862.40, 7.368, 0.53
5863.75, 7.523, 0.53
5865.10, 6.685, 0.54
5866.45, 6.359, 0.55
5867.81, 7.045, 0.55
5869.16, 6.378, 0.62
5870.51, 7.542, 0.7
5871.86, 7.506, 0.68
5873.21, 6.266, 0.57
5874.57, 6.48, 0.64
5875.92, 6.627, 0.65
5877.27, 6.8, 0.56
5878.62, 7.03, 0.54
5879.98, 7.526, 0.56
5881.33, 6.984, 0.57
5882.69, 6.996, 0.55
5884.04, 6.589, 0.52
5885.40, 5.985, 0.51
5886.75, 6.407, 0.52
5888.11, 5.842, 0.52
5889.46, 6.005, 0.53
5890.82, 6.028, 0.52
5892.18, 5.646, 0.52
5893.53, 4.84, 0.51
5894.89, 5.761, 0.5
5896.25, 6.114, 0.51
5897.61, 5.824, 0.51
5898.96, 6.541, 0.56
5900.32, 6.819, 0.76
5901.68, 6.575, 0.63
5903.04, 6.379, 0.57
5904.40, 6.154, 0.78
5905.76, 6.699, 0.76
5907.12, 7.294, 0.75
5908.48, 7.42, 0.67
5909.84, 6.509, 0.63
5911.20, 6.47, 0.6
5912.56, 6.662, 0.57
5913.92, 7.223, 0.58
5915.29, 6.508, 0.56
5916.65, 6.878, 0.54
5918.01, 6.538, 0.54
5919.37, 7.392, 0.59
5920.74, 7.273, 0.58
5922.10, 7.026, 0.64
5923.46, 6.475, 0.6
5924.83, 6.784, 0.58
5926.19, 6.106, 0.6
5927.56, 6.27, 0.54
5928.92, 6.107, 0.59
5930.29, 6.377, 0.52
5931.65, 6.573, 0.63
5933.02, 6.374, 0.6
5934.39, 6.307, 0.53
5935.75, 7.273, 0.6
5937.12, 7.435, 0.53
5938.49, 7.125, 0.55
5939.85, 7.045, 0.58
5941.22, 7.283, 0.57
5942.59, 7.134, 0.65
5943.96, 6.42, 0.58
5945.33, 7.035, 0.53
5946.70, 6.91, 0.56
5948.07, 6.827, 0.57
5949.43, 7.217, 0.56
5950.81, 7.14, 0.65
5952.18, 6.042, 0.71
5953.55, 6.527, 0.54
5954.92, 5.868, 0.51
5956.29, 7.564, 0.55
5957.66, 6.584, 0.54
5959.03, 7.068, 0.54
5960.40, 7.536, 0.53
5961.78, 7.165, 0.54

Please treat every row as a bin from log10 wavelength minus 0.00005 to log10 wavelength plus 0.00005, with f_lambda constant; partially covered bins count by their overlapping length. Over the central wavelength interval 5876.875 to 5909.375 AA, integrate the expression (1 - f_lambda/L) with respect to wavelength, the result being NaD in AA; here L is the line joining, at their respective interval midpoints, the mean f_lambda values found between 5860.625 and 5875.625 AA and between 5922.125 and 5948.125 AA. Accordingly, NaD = 1.8 AA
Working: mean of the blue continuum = 6.85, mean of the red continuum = 6.73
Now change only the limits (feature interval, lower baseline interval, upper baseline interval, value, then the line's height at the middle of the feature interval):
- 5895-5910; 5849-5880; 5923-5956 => 0.5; 6.75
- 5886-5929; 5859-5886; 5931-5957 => 2.3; 6.83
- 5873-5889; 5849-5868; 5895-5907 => -0.1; 6.57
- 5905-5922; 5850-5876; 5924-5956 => -0.4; 6.74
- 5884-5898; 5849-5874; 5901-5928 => 1.8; 6.76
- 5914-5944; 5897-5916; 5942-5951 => 0.2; 6.81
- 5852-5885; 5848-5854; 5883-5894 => -1.9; 6.48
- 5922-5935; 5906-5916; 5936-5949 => 1.0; 6.96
